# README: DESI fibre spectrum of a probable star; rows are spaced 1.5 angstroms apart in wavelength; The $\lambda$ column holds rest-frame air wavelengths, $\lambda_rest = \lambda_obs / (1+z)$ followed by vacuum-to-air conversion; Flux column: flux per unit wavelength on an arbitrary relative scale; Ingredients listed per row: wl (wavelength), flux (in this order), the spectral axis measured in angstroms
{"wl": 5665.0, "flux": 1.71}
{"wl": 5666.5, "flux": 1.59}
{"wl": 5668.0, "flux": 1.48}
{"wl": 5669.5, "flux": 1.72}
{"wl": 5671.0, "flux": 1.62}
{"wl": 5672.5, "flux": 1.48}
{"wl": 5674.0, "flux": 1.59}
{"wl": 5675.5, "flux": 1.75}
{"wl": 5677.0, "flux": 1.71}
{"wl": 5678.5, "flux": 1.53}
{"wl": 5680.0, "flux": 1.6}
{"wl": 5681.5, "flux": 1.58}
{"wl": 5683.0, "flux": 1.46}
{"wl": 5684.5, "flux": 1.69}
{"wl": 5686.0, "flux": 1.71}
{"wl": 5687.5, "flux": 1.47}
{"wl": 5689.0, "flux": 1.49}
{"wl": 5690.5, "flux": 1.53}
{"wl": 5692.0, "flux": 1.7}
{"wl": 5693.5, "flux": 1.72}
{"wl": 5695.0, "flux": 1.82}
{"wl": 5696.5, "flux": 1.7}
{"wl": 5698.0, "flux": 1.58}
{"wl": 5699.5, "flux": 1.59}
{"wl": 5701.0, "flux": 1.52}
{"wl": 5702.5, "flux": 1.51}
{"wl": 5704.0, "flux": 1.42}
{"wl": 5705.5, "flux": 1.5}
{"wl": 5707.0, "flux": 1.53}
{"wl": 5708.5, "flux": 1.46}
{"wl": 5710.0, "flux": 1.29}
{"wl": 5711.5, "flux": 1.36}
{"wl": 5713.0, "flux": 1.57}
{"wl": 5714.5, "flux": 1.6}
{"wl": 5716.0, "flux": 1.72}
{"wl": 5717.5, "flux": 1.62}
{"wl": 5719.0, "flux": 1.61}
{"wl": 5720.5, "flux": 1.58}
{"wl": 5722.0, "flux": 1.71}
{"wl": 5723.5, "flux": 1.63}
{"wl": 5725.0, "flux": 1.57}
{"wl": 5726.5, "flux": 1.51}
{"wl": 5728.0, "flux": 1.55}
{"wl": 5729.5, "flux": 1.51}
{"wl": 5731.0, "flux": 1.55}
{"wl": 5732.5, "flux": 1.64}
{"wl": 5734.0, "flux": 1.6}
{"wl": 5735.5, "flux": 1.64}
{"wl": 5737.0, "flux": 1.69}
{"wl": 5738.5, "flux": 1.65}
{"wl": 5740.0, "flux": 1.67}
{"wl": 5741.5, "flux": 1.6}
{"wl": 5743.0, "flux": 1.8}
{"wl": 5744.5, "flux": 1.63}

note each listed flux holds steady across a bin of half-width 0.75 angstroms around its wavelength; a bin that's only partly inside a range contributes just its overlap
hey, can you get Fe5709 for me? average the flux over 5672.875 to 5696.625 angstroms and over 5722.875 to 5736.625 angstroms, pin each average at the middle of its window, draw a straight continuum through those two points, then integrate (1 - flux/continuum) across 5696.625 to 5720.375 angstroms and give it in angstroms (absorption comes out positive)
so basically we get 1.03 angstroms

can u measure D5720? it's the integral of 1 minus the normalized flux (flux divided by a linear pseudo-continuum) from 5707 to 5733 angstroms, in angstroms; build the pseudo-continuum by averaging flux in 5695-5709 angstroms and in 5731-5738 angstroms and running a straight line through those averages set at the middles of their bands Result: 0.7 angstroms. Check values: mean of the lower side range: 1.55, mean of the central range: 1.56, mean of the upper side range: 1.63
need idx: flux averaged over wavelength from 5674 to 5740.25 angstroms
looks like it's 1.59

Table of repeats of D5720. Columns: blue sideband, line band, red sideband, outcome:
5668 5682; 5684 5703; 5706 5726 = -0.37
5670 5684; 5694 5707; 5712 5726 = 0.22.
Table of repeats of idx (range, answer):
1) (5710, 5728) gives 1.57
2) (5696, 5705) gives 1.55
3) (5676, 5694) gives 1.6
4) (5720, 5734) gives 1.58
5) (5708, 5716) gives 1.48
